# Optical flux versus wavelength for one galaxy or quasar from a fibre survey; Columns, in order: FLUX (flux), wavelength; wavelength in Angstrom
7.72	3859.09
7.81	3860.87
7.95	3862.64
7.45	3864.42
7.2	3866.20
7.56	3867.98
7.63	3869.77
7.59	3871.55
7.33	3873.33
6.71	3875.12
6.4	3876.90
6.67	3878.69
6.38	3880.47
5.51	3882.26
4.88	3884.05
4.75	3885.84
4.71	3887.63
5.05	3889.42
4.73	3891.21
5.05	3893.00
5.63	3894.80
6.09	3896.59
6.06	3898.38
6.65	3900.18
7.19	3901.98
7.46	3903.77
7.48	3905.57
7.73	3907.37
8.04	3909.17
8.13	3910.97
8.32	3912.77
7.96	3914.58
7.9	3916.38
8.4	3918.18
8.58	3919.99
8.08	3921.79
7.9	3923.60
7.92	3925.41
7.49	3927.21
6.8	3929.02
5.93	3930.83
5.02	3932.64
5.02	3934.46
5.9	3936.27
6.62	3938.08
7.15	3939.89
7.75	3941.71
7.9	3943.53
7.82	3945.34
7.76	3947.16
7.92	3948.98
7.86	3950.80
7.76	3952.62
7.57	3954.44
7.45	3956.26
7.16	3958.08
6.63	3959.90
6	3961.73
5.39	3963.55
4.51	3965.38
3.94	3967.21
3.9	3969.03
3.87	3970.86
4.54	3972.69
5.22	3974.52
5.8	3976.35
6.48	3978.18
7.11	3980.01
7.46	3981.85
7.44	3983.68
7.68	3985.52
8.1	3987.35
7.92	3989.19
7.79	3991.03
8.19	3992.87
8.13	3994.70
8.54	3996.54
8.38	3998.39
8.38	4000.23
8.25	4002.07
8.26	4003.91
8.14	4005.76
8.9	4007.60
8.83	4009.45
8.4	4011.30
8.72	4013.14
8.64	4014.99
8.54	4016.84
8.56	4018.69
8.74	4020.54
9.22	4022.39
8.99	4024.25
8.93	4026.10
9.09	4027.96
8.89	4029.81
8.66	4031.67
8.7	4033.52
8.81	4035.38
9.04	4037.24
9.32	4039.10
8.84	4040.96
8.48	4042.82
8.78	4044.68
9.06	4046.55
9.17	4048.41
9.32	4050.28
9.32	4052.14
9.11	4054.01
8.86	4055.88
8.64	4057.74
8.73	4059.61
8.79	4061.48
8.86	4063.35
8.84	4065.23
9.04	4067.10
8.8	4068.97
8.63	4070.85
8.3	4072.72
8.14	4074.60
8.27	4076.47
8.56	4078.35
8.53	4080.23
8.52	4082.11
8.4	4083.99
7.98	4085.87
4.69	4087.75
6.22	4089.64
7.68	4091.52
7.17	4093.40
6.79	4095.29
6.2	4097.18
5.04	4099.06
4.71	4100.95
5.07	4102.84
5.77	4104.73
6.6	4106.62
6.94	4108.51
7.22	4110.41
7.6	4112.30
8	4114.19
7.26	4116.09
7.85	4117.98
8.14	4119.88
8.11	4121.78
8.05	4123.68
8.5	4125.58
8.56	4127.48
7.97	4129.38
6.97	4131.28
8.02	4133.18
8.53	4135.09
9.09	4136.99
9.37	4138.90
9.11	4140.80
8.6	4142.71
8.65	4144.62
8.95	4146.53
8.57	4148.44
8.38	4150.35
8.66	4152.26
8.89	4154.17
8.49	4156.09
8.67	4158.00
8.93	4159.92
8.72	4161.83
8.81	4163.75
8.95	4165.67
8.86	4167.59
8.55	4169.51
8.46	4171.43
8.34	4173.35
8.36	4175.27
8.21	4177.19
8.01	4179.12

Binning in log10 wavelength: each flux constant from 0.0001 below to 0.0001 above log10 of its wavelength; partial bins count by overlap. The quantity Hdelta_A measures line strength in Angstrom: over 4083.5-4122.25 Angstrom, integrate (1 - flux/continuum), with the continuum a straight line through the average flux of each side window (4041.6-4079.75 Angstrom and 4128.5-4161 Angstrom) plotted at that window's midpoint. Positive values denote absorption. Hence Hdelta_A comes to 8.4 Angstrom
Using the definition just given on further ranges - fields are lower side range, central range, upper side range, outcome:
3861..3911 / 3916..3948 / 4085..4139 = -2.44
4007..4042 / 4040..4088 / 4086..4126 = -4.58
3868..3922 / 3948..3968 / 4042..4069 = 2.68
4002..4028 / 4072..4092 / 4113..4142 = 1.59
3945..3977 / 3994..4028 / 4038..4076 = -4.76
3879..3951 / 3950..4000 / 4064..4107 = 2.04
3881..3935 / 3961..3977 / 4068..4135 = 4.98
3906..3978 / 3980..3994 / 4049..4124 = -1.31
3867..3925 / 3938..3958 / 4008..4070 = -0.11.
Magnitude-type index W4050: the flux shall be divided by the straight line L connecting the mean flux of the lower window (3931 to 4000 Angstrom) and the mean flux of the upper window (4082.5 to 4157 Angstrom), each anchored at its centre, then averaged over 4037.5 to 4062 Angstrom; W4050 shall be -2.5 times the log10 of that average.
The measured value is -0.233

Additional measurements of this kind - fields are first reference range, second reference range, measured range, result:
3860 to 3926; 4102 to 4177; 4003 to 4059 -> -0.16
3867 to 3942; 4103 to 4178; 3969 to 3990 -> 0.13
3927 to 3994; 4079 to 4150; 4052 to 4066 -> -0.22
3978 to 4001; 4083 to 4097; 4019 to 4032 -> -0.18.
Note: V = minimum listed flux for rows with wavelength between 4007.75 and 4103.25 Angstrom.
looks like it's 4.69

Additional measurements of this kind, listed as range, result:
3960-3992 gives 3.87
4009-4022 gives 8.4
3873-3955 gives 4.71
